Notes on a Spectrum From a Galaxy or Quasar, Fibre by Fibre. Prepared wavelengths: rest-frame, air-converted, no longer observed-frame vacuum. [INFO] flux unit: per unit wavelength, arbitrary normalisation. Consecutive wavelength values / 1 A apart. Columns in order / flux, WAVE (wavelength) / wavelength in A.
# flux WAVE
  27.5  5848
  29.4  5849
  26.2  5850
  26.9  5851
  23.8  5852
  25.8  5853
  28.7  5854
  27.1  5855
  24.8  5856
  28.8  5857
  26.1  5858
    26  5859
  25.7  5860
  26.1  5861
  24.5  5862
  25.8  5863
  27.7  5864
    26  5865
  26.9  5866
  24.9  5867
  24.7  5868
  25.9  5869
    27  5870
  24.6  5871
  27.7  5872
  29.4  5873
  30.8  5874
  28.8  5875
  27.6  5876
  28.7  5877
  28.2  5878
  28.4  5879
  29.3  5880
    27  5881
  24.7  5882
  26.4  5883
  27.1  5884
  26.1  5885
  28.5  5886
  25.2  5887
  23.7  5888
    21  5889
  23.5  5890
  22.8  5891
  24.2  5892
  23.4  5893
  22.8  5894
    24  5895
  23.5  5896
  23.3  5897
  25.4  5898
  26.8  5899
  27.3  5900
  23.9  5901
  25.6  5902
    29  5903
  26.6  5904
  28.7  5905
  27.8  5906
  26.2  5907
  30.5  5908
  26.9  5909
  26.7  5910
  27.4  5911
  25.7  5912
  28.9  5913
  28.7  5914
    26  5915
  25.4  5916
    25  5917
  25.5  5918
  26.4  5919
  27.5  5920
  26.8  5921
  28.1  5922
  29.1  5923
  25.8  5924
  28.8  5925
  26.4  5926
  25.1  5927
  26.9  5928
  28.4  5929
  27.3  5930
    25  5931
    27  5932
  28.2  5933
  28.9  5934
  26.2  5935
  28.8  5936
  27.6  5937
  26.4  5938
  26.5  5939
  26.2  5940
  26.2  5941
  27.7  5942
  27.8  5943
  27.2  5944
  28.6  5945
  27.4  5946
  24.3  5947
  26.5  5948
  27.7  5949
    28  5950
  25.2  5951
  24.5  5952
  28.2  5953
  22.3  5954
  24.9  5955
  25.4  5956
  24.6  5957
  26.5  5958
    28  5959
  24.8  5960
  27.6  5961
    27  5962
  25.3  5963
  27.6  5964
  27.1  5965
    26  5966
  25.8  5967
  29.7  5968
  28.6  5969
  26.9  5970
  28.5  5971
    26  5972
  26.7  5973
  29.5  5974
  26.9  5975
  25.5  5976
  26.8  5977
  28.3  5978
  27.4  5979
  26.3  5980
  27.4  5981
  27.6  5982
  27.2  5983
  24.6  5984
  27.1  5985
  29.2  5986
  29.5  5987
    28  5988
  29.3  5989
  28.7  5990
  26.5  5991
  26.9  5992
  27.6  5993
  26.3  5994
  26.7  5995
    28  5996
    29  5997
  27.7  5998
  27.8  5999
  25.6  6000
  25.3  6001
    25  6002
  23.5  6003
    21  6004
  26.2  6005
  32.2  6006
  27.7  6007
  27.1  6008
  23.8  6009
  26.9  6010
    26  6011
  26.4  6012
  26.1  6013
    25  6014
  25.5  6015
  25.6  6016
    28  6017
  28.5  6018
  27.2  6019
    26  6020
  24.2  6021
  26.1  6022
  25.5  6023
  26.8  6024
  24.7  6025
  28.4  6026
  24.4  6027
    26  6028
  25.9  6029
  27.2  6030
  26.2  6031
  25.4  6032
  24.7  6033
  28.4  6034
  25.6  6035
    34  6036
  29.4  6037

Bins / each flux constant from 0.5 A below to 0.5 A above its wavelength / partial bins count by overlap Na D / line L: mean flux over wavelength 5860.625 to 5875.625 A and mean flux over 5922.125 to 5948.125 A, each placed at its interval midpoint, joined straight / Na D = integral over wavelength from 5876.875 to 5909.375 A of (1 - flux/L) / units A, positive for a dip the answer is 1.15 A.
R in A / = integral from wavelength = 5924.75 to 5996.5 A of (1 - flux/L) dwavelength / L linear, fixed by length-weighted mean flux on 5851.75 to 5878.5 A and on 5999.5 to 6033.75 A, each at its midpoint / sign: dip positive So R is -1.9 A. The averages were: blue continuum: 26.8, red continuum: 26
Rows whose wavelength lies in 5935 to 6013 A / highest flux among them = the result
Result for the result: 32.2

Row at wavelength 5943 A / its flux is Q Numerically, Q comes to 27.8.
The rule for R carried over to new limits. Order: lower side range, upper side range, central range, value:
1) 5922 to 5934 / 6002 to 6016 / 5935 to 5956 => 0.3 A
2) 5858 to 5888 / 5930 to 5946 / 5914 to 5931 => 0.2 A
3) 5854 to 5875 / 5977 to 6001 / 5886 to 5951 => 1.4 A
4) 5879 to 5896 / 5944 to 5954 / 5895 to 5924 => -1.3 A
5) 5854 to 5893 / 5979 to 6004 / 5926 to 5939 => -0.2 A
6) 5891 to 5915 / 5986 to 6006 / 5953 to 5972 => 0.1 A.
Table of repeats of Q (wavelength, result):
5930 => 27.3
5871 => 24.6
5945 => 28.6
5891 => 22.8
